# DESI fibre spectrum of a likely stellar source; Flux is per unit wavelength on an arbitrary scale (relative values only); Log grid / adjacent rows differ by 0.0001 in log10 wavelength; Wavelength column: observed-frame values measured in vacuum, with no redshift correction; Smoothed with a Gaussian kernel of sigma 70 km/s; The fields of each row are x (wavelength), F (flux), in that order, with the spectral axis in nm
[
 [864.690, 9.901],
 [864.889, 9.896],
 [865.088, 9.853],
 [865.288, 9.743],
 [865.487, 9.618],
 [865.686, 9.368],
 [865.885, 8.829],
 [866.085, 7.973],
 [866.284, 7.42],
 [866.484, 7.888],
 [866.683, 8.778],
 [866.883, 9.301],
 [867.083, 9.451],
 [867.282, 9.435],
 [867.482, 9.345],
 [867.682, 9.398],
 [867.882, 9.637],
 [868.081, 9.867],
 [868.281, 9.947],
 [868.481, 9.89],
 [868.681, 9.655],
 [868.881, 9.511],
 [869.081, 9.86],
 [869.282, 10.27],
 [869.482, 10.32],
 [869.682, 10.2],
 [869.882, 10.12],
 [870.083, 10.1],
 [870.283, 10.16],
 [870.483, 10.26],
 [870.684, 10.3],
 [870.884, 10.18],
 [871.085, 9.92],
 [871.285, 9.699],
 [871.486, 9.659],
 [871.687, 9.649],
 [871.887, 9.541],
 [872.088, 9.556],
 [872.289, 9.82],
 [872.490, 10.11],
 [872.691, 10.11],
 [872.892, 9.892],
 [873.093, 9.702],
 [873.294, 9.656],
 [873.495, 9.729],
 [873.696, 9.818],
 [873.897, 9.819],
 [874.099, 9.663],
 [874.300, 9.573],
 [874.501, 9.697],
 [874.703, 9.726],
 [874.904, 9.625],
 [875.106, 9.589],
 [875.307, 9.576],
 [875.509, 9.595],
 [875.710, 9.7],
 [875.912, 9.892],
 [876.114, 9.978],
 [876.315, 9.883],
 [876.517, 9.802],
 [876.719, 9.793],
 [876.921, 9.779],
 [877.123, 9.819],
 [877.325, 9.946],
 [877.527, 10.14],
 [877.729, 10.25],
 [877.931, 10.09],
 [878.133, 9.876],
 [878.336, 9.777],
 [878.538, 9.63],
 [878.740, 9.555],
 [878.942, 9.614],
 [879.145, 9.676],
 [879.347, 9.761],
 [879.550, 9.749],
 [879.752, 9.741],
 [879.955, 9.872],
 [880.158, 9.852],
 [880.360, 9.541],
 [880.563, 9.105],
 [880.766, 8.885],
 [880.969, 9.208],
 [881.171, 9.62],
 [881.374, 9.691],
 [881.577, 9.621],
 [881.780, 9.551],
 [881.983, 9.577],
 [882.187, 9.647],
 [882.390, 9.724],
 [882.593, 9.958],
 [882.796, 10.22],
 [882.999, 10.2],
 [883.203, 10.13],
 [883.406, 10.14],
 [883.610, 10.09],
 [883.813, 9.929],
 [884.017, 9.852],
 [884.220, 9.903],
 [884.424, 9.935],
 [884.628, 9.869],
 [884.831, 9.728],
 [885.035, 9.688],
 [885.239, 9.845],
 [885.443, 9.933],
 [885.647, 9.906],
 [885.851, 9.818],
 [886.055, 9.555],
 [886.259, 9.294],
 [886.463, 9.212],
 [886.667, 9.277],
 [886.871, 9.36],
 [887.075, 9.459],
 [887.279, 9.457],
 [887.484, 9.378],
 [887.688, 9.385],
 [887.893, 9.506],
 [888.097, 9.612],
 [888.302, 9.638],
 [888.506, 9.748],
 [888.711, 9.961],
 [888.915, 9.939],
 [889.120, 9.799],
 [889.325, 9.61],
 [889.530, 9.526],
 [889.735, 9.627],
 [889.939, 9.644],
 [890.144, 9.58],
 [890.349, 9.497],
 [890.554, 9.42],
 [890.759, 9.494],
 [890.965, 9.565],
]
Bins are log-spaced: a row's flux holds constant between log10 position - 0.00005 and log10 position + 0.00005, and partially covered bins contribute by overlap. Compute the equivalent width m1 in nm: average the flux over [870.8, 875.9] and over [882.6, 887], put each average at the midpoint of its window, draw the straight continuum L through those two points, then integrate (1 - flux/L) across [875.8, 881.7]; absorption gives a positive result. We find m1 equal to 0.03 nm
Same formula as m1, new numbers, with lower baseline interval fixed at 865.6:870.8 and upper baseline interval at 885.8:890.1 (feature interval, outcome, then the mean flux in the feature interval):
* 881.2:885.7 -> -0.15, 9.86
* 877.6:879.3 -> -0.05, 9.81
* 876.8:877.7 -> -0.04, 9.94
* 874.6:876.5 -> -0.04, 9.73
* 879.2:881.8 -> 0.00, 9.56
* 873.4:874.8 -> -0.03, 9.72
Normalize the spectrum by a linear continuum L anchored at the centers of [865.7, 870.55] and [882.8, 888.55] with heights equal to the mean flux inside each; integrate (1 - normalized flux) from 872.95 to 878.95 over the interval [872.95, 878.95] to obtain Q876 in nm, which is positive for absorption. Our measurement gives -0.12 nm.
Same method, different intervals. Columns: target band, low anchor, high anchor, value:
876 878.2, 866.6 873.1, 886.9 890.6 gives -0.05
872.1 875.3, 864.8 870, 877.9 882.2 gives -0.08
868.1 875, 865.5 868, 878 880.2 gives -0.47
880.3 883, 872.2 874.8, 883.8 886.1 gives 0.06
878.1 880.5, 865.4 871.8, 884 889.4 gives -0.02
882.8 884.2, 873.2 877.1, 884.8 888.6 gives -0.07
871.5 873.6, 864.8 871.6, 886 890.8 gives -0.04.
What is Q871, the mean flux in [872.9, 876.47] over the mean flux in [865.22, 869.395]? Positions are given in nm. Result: 1.05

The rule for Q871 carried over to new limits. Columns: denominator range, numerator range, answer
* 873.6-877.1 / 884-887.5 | 0.99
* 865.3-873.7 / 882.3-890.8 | 1.01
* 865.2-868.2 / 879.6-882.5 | 1.05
